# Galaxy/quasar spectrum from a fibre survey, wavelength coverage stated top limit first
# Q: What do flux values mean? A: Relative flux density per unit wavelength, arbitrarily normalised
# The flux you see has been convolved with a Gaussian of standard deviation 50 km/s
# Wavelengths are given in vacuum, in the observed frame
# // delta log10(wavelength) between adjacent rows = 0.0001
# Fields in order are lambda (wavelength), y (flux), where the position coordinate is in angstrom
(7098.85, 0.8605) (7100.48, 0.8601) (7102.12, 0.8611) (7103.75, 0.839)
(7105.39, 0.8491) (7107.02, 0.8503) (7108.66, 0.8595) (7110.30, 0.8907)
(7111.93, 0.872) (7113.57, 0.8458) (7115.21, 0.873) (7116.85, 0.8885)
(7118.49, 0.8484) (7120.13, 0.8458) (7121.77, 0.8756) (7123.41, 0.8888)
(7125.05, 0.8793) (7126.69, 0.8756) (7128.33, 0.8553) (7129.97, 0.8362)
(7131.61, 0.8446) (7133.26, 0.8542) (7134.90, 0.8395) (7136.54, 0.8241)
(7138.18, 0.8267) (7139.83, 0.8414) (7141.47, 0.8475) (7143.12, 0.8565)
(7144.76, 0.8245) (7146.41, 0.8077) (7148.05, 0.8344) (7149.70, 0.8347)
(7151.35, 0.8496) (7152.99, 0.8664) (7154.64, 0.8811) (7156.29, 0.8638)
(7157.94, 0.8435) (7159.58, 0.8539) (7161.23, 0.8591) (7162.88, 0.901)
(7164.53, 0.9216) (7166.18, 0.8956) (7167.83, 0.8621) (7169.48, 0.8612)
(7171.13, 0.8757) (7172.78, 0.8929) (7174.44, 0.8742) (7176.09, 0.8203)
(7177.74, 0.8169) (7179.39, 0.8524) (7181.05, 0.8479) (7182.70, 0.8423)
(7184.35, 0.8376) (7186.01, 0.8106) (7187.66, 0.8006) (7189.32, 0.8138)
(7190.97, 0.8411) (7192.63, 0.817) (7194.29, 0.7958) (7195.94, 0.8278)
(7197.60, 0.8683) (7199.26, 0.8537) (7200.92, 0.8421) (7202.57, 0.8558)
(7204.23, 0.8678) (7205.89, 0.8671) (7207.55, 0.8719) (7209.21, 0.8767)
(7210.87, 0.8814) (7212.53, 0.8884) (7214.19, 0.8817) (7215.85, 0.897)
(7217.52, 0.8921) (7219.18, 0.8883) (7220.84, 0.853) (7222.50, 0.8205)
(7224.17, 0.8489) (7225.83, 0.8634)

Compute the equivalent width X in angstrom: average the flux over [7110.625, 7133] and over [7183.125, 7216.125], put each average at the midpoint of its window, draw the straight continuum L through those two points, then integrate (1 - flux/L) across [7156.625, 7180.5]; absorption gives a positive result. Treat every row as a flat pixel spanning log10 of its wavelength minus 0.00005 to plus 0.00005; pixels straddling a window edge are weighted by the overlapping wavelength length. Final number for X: -0.31 angstrom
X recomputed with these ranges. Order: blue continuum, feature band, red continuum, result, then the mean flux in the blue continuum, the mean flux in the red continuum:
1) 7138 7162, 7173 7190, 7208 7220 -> 0.62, 0.846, 0.886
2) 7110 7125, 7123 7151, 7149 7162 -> 0.60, 0.87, 0.857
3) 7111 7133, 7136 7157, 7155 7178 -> 0.57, 0.864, 0.869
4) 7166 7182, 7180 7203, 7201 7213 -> 0.87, 0.858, 0.871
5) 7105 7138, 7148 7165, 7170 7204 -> -0.31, 0.859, 0.84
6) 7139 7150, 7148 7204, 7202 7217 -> 0.26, 0.835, 0.877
